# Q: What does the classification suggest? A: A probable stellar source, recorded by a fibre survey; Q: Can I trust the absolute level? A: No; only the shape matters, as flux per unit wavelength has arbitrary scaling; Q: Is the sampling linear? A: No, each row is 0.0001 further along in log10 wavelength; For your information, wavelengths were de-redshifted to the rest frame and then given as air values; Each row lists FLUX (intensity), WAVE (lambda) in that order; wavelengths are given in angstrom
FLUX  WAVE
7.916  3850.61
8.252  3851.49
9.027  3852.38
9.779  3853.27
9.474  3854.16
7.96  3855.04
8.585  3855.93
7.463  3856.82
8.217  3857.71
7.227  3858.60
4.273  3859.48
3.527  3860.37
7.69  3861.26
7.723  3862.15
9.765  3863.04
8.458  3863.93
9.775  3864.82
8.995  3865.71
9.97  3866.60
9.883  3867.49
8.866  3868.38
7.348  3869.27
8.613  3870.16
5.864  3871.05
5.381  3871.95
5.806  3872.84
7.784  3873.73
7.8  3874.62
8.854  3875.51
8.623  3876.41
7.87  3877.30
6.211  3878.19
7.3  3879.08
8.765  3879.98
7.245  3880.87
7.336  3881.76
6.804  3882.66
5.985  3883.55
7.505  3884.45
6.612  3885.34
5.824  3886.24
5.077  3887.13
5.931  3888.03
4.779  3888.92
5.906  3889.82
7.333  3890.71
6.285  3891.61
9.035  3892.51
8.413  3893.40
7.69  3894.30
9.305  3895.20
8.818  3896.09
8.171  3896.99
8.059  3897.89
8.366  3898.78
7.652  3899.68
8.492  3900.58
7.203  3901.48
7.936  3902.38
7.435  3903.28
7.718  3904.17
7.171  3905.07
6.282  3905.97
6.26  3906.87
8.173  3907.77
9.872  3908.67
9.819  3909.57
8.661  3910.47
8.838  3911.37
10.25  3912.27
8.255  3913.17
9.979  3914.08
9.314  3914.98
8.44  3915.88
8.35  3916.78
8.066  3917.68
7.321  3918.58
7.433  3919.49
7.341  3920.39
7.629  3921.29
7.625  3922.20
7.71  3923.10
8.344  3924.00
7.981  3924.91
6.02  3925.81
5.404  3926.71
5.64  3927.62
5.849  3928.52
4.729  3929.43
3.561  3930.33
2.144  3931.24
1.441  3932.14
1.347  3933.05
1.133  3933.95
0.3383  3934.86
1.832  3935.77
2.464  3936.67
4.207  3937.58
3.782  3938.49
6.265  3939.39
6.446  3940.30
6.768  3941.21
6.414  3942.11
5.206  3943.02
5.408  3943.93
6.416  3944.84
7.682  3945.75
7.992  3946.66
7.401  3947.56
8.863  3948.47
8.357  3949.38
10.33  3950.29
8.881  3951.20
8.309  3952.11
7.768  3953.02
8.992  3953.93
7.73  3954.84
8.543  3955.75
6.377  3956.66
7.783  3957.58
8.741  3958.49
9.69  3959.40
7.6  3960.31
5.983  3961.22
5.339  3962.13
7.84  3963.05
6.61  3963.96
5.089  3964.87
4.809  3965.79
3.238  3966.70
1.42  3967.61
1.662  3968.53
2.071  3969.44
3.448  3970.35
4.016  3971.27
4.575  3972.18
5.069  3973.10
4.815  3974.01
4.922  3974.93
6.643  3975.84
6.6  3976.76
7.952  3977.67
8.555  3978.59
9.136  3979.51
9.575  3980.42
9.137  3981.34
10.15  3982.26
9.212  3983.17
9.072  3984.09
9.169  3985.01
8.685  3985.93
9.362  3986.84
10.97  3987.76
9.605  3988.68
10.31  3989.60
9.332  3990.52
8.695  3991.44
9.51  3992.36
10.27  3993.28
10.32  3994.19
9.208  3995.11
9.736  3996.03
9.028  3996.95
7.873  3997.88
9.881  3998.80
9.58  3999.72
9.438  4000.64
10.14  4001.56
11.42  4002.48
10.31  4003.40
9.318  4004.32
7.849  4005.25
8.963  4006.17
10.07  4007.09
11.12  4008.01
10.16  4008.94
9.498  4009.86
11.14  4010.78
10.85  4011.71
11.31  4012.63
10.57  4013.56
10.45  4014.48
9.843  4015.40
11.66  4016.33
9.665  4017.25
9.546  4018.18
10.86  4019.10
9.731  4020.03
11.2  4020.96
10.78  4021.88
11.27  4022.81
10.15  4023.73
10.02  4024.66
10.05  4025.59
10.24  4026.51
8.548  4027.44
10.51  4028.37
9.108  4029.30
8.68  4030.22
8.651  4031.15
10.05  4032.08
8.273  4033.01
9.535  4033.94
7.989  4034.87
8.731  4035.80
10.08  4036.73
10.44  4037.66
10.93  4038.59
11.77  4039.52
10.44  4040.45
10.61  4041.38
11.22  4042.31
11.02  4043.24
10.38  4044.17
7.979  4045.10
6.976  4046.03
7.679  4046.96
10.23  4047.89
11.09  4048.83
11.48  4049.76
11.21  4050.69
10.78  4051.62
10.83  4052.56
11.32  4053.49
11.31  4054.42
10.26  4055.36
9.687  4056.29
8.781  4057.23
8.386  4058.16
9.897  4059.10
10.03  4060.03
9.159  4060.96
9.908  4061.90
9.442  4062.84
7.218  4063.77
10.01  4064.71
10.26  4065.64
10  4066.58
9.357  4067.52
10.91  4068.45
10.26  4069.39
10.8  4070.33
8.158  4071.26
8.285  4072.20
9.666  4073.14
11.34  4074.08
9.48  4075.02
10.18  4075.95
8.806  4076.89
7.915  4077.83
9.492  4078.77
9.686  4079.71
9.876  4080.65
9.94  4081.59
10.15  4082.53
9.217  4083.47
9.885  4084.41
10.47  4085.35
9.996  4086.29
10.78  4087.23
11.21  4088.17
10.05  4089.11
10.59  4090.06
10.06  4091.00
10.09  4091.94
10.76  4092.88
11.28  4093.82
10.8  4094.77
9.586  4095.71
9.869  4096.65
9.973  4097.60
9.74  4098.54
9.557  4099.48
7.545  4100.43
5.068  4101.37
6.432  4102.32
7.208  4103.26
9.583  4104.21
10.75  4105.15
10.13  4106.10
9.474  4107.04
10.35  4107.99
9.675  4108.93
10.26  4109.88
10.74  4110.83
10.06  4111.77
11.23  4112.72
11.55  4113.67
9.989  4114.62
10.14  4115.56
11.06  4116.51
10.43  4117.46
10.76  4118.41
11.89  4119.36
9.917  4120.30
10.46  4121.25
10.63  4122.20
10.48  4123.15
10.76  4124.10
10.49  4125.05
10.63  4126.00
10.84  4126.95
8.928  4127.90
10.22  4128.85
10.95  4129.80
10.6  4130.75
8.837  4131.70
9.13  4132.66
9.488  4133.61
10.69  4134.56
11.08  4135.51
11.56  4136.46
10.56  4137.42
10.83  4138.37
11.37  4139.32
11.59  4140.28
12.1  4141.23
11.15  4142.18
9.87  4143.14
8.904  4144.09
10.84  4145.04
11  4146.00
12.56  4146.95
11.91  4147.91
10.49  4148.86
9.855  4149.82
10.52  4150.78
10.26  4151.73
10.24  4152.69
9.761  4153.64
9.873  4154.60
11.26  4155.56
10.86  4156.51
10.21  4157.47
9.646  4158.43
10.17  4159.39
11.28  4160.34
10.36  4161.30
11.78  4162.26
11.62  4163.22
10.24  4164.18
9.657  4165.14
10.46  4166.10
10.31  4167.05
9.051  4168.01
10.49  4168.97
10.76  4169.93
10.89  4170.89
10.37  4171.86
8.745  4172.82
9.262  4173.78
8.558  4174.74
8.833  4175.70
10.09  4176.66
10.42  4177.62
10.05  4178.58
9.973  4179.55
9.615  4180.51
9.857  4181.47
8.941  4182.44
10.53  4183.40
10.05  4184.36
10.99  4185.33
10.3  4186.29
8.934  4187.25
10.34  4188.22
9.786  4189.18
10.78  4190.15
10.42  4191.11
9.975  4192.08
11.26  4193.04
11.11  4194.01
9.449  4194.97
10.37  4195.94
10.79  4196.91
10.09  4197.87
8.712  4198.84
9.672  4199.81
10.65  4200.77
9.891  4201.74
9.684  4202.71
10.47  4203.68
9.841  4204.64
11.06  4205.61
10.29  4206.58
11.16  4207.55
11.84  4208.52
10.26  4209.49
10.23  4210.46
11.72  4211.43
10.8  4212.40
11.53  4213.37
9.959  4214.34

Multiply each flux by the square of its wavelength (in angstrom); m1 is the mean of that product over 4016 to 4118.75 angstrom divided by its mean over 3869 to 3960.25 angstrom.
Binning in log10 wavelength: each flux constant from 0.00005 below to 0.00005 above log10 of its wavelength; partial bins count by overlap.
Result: 1.5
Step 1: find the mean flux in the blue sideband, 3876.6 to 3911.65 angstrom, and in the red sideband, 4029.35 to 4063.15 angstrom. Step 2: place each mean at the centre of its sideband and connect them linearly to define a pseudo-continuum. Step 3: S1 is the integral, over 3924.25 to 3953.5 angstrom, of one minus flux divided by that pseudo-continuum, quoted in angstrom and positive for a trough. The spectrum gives 9.6 angstrom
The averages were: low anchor 7.5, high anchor 9.86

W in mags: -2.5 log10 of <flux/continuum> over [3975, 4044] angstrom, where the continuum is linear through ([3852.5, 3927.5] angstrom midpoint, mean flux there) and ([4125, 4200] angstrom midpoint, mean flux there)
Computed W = -0.10 mag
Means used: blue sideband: 7.72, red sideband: 10.3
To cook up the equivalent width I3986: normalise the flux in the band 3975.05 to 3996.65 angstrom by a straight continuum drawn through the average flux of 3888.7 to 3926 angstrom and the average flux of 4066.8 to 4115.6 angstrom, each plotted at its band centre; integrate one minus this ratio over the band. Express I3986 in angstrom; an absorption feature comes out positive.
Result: -0.9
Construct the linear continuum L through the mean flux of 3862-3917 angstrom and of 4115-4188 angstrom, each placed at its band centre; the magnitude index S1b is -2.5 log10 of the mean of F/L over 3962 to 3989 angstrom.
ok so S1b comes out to 0.29 mag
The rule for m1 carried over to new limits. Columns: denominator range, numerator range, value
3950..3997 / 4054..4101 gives 1.37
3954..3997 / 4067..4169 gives 1.48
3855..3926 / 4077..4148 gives 1.47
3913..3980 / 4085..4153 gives 1.81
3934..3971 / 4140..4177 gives 1.91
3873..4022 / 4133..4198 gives 1.51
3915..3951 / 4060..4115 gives 1.77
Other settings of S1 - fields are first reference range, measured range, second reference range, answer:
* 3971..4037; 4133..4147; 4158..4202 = -1.3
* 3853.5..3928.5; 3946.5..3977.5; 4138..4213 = 7.2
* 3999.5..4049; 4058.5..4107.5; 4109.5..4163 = 3.2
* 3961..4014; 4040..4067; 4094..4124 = -2.5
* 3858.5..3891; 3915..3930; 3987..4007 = 1.9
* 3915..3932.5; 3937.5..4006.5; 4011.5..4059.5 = 3.7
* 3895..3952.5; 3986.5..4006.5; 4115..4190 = -4.1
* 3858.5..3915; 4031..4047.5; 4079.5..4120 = -0.6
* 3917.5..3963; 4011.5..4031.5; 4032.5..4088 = -3.4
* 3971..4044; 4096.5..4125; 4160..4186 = 0.0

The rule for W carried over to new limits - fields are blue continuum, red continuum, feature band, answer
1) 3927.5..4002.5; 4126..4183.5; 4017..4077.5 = -0.18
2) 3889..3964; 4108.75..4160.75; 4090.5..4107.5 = 0.07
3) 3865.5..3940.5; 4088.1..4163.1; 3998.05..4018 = -0.19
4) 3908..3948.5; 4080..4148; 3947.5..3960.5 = -0.22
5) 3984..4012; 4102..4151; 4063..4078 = 0.06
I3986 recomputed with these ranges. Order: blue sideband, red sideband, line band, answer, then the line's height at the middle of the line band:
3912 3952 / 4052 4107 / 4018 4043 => -4.23 angstrom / 8.55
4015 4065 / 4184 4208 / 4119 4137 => -0.52 angstrom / 10.1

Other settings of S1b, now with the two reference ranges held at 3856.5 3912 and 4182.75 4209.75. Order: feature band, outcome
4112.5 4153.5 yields -0.09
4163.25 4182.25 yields 0.02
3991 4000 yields -0.10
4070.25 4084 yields -0.03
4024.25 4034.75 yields -0.06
